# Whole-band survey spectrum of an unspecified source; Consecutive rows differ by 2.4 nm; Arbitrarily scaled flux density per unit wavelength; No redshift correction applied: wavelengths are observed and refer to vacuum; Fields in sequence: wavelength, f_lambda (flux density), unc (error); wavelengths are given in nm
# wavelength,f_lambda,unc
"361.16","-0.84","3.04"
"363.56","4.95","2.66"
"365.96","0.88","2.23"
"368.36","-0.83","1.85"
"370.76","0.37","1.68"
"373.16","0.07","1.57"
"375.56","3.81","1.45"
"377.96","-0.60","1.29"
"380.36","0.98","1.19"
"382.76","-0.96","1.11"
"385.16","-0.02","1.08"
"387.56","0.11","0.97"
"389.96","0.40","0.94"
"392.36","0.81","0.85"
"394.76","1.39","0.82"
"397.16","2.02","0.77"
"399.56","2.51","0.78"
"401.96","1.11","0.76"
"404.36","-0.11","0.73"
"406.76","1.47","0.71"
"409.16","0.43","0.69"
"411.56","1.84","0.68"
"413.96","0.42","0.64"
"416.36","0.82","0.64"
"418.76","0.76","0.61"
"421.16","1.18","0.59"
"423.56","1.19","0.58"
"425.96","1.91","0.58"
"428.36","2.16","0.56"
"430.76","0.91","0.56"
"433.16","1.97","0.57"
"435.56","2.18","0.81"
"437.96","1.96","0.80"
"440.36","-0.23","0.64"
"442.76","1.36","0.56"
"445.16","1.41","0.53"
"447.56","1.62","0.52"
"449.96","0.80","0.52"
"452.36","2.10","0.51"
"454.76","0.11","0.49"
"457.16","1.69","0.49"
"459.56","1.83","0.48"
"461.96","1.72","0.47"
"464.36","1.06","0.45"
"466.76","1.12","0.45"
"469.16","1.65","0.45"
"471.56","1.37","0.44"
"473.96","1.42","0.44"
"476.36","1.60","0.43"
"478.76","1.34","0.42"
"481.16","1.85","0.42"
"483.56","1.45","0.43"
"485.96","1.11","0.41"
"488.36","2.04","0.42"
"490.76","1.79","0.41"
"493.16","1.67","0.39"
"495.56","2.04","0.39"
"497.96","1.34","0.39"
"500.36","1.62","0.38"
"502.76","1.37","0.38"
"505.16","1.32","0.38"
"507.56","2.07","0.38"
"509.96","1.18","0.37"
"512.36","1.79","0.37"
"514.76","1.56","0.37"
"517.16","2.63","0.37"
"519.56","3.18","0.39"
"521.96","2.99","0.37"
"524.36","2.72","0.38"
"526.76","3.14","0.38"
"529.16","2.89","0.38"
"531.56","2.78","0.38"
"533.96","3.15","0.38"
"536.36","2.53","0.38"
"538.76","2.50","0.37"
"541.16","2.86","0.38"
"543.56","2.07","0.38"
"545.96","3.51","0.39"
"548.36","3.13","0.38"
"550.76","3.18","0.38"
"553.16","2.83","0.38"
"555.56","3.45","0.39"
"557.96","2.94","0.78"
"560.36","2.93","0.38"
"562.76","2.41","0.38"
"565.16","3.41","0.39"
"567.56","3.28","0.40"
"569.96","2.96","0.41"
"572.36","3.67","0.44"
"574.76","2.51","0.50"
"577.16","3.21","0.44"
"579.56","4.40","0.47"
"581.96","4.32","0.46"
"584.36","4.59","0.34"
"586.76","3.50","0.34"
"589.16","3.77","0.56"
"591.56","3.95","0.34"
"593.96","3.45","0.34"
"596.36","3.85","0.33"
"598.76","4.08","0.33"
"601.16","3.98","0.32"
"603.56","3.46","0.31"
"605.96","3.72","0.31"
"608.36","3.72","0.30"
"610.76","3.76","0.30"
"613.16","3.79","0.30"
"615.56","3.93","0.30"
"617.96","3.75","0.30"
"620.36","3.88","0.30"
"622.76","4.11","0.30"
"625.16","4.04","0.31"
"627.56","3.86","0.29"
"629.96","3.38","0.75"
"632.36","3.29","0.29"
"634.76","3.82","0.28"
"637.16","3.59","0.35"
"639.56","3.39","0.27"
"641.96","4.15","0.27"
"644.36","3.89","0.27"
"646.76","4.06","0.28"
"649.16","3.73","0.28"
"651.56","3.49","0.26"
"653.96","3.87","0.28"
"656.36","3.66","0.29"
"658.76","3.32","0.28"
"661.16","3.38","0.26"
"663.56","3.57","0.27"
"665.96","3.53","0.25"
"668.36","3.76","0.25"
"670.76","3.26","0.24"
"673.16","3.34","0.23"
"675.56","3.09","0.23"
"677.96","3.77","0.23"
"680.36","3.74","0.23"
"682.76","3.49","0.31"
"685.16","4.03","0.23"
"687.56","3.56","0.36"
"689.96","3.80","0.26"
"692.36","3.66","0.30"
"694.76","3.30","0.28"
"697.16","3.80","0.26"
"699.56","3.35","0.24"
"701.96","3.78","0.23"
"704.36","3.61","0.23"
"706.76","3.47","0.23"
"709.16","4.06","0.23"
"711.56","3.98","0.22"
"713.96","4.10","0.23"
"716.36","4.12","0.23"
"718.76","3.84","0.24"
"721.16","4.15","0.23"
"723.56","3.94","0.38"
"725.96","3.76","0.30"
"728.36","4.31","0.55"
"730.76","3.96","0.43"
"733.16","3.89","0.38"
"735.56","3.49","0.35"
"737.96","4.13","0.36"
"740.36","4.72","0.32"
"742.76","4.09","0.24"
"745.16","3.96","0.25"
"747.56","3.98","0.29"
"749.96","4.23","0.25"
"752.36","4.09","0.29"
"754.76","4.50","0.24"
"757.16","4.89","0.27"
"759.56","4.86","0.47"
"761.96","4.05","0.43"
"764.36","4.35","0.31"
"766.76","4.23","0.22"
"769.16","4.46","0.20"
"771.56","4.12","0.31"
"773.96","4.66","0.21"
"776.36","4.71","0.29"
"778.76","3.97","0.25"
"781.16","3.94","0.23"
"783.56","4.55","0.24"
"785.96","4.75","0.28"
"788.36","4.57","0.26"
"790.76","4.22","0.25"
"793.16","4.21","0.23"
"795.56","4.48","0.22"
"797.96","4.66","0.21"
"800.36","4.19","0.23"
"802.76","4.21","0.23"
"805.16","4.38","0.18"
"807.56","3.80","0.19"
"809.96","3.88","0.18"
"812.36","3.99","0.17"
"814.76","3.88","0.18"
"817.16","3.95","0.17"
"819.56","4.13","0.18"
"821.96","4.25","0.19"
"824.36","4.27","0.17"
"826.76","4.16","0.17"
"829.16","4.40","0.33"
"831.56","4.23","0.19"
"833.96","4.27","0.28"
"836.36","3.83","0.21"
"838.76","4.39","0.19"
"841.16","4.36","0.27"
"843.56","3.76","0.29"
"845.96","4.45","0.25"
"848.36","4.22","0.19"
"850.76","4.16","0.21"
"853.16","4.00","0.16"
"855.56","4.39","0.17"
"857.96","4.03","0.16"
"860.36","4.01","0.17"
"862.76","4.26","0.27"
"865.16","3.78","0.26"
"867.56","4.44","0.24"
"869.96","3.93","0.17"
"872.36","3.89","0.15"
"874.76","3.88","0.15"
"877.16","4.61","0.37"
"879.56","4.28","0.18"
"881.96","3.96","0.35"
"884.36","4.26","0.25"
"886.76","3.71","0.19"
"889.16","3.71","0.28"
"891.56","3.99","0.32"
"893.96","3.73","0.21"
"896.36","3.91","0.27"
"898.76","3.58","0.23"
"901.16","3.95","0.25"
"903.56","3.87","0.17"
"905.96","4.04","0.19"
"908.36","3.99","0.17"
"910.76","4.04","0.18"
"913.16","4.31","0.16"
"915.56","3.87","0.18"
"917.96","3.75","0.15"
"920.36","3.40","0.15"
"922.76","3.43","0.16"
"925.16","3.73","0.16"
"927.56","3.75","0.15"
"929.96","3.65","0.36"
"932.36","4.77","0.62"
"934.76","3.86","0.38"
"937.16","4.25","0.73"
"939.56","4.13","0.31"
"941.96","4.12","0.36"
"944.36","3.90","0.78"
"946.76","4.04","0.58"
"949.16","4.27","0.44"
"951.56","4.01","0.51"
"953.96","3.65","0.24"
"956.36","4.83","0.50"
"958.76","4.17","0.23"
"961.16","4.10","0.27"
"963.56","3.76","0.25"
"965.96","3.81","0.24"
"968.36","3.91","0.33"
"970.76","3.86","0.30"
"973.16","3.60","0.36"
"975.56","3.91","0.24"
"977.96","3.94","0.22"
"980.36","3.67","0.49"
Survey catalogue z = 0.298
